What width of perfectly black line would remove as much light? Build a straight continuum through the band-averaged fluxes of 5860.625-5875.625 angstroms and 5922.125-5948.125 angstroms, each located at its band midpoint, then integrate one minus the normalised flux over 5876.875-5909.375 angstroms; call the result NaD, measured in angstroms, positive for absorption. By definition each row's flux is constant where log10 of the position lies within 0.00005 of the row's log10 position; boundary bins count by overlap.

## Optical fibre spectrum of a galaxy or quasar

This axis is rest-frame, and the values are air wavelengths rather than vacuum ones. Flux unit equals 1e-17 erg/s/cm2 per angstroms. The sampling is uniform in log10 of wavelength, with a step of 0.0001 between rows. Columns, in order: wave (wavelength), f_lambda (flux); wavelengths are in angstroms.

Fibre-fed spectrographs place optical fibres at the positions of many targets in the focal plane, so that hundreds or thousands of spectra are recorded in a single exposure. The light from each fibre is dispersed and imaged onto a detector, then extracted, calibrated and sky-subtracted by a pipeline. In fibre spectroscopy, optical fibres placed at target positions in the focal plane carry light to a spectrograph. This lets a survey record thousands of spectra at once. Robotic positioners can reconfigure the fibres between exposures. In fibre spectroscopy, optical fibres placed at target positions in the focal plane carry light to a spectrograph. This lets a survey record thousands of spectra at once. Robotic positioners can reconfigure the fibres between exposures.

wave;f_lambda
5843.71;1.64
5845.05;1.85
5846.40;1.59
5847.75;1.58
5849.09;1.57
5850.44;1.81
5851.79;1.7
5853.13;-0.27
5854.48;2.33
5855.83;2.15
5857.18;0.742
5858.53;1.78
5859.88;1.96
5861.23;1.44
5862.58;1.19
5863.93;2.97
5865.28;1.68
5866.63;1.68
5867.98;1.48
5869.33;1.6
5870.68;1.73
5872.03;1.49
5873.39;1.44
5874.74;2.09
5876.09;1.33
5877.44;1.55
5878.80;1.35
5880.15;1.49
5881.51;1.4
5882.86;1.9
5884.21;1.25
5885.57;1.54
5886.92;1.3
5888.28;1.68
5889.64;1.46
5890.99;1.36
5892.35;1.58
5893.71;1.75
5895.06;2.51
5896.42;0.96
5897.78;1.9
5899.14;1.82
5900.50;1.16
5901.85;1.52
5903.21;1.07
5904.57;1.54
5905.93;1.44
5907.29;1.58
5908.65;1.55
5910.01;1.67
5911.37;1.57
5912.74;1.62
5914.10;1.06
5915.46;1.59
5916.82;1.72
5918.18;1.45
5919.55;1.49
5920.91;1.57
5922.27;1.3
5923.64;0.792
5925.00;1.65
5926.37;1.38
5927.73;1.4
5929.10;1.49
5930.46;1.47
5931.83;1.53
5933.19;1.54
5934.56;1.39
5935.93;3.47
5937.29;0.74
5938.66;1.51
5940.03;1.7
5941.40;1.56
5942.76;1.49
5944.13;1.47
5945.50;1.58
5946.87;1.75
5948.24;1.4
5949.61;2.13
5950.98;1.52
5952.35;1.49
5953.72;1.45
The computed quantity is 2.3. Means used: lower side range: 1.7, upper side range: 1.54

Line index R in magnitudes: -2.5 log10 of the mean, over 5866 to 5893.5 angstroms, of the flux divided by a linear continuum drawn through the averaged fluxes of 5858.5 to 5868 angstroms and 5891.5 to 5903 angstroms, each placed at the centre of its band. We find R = 0.115 mag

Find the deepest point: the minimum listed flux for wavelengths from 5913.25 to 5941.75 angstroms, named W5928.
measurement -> 0.74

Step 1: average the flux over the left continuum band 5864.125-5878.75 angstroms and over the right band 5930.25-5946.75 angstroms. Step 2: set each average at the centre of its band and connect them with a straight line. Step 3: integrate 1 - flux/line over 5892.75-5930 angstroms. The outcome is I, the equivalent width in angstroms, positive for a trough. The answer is 3.0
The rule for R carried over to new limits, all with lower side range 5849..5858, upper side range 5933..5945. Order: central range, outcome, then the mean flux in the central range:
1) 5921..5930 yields 0.19 mag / 1.35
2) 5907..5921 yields 0.04 mag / 1.53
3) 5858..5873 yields -0.18 mag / 1.72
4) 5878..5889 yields 0.01 mag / 1.49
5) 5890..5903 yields -0.04 mag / 1.59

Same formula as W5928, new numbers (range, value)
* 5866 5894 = 1.25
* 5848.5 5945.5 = -0.27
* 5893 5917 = 0.96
